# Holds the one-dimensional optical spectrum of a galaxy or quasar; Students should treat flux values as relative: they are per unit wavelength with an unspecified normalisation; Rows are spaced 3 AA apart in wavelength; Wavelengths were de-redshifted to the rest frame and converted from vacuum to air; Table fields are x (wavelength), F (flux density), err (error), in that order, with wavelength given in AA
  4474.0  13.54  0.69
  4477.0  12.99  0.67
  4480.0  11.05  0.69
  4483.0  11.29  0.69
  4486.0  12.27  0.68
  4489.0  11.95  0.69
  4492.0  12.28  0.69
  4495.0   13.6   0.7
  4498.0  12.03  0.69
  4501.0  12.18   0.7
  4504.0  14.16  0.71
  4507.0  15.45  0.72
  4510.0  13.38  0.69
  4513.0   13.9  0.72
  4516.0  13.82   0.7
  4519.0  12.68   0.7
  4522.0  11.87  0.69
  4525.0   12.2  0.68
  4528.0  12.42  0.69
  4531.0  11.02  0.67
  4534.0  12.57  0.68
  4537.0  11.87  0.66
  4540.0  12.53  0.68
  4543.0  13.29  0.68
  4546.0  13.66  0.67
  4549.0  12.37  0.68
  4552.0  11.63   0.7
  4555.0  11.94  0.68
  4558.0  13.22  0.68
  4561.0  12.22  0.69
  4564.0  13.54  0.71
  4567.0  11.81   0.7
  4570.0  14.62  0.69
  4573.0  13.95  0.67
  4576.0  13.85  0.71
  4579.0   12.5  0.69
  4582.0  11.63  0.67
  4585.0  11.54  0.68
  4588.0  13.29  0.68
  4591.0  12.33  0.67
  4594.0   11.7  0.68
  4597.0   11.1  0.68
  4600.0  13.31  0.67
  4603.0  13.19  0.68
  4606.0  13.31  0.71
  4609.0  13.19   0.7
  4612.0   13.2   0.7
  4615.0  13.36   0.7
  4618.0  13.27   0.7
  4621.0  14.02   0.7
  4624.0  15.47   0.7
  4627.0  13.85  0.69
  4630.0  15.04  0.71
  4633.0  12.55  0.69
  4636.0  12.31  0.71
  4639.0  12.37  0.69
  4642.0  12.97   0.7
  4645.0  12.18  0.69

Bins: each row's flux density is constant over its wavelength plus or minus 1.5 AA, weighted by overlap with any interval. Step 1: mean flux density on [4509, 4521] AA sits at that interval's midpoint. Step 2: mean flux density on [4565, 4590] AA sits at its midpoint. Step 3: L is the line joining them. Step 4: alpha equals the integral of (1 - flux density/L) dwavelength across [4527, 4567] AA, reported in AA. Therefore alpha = 2.05 AA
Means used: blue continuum 13.4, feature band 12.5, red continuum 12.9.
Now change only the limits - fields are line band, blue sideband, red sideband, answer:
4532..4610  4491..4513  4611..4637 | 5.0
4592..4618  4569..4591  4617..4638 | 1.1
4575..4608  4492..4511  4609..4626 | 2.9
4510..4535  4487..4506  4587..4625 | 0.5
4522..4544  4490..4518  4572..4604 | 1.5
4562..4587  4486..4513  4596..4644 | 0.6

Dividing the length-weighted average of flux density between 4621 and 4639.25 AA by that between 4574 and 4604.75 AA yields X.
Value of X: 1.10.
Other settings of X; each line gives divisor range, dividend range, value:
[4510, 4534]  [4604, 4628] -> 1.09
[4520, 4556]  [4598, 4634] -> 1.11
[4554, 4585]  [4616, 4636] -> 1.08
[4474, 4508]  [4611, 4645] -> 1.06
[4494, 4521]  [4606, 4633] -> 1.03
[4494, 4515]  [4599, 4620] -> 0.98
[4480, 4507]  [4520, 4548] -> 0.99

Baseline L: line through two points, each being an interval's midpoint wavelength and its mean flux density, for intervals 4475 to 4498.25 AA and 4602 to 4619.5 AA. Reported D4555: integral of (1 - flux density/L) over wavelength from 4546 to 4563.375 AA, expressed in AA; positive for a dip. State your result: 0.4 AA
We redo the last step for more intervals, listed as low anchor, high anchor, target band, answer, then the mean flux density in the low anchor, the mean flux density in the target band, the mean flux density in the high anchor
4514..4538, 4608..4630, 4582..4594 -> 1.0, 12.3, 12.2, 13.9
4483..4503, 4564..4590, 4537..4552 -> 0.0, 12.3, 12.7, 12.9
